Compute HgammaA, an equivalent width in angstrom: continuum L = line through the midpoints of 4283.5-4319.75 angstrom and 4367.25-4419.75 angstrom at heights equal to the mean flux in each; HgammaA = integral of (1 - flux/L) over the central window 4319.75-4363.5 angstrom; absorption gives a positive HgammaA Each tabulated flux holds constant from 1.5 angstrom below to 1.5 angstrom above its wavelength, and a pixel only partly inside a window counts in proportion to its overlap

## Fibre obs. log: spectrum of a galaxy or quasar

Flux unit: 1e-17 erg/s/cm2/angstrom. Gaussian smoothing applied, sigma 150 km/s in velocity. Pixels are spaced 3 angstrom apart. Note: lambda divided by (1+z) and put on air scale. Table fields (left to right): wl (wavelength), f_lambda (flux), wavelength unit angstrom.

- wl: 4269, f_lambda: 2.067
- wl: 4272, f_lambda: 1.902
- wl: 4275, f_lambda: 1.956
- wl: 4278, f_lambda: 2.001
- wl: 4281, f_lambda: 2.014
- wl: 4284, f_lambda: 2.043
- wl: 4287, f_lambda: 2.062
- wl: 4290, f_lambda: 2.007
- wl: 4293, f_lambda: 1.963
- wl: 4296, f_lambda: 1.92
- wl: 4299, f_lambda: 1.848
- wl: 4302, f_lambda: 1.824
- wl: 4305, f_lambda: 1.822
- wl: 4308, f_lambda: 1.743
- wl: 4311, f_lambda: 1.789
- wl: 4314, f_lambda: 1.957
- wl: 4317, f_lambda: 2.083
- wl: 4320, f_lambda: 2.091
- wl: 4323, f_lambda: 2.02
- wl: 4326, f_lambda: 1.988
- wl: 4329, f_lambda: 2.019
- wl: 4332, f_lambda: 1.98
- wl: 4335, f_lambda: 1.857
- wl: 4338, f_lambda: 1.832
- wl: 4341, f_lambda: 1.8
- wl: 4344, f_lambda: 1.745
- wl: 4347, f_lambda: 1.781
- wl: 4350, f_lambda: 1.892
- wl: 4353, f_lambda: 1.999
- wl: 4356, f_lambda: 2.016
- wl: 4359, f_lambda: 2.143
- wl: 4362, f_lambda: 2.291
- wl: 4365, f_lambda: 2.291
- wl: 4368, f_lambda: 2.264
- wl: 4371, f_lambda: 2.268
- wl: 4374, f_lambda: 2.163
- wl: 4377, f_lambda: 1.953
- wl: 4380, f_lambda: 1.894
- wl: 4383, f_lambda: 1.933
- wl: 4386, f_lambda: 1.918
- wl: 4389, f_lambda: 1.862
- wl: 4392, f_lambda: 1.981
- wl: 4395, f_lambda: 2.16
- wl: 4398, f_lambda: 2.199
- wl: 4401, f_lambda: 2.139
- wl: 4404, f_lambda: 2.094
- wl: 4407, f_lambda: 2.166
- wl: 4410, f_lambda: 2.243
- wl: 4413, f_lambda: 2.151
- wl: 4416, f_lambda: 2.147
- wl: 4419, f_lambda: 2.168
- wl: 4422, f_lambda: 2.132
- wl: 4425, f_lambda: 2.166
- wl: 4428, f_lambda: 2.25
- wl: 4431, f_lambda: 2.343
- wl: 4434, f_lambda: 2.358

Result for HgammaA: 0.8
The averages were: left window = 1.92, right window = 2.09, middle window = 1.96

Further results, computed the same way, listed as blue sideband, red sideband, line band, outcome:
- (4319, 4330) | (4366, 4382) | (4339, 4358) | 1.7 angstrom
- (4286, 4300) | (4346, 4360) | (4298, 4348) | 1.8 angstrom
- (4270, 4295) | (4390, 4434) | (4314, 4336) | 0.5 angstrom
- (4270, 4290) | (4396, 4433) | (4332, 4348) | 2.0 angstrom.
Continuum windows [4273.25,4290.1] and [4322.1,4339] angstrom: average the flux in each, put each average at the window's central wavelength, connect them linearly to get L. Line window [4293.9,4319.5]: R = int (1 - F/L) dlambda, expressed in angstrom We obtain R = 1.2 angstrom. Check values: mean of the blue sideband 2.01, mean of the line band 1.88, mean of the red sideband 1.95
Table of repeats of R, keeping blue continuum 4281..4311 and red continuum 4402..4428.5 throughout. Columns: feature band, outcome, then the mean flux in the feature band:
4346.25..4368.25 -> -0.4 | 2.08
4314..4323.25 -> -0.4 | 2.05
